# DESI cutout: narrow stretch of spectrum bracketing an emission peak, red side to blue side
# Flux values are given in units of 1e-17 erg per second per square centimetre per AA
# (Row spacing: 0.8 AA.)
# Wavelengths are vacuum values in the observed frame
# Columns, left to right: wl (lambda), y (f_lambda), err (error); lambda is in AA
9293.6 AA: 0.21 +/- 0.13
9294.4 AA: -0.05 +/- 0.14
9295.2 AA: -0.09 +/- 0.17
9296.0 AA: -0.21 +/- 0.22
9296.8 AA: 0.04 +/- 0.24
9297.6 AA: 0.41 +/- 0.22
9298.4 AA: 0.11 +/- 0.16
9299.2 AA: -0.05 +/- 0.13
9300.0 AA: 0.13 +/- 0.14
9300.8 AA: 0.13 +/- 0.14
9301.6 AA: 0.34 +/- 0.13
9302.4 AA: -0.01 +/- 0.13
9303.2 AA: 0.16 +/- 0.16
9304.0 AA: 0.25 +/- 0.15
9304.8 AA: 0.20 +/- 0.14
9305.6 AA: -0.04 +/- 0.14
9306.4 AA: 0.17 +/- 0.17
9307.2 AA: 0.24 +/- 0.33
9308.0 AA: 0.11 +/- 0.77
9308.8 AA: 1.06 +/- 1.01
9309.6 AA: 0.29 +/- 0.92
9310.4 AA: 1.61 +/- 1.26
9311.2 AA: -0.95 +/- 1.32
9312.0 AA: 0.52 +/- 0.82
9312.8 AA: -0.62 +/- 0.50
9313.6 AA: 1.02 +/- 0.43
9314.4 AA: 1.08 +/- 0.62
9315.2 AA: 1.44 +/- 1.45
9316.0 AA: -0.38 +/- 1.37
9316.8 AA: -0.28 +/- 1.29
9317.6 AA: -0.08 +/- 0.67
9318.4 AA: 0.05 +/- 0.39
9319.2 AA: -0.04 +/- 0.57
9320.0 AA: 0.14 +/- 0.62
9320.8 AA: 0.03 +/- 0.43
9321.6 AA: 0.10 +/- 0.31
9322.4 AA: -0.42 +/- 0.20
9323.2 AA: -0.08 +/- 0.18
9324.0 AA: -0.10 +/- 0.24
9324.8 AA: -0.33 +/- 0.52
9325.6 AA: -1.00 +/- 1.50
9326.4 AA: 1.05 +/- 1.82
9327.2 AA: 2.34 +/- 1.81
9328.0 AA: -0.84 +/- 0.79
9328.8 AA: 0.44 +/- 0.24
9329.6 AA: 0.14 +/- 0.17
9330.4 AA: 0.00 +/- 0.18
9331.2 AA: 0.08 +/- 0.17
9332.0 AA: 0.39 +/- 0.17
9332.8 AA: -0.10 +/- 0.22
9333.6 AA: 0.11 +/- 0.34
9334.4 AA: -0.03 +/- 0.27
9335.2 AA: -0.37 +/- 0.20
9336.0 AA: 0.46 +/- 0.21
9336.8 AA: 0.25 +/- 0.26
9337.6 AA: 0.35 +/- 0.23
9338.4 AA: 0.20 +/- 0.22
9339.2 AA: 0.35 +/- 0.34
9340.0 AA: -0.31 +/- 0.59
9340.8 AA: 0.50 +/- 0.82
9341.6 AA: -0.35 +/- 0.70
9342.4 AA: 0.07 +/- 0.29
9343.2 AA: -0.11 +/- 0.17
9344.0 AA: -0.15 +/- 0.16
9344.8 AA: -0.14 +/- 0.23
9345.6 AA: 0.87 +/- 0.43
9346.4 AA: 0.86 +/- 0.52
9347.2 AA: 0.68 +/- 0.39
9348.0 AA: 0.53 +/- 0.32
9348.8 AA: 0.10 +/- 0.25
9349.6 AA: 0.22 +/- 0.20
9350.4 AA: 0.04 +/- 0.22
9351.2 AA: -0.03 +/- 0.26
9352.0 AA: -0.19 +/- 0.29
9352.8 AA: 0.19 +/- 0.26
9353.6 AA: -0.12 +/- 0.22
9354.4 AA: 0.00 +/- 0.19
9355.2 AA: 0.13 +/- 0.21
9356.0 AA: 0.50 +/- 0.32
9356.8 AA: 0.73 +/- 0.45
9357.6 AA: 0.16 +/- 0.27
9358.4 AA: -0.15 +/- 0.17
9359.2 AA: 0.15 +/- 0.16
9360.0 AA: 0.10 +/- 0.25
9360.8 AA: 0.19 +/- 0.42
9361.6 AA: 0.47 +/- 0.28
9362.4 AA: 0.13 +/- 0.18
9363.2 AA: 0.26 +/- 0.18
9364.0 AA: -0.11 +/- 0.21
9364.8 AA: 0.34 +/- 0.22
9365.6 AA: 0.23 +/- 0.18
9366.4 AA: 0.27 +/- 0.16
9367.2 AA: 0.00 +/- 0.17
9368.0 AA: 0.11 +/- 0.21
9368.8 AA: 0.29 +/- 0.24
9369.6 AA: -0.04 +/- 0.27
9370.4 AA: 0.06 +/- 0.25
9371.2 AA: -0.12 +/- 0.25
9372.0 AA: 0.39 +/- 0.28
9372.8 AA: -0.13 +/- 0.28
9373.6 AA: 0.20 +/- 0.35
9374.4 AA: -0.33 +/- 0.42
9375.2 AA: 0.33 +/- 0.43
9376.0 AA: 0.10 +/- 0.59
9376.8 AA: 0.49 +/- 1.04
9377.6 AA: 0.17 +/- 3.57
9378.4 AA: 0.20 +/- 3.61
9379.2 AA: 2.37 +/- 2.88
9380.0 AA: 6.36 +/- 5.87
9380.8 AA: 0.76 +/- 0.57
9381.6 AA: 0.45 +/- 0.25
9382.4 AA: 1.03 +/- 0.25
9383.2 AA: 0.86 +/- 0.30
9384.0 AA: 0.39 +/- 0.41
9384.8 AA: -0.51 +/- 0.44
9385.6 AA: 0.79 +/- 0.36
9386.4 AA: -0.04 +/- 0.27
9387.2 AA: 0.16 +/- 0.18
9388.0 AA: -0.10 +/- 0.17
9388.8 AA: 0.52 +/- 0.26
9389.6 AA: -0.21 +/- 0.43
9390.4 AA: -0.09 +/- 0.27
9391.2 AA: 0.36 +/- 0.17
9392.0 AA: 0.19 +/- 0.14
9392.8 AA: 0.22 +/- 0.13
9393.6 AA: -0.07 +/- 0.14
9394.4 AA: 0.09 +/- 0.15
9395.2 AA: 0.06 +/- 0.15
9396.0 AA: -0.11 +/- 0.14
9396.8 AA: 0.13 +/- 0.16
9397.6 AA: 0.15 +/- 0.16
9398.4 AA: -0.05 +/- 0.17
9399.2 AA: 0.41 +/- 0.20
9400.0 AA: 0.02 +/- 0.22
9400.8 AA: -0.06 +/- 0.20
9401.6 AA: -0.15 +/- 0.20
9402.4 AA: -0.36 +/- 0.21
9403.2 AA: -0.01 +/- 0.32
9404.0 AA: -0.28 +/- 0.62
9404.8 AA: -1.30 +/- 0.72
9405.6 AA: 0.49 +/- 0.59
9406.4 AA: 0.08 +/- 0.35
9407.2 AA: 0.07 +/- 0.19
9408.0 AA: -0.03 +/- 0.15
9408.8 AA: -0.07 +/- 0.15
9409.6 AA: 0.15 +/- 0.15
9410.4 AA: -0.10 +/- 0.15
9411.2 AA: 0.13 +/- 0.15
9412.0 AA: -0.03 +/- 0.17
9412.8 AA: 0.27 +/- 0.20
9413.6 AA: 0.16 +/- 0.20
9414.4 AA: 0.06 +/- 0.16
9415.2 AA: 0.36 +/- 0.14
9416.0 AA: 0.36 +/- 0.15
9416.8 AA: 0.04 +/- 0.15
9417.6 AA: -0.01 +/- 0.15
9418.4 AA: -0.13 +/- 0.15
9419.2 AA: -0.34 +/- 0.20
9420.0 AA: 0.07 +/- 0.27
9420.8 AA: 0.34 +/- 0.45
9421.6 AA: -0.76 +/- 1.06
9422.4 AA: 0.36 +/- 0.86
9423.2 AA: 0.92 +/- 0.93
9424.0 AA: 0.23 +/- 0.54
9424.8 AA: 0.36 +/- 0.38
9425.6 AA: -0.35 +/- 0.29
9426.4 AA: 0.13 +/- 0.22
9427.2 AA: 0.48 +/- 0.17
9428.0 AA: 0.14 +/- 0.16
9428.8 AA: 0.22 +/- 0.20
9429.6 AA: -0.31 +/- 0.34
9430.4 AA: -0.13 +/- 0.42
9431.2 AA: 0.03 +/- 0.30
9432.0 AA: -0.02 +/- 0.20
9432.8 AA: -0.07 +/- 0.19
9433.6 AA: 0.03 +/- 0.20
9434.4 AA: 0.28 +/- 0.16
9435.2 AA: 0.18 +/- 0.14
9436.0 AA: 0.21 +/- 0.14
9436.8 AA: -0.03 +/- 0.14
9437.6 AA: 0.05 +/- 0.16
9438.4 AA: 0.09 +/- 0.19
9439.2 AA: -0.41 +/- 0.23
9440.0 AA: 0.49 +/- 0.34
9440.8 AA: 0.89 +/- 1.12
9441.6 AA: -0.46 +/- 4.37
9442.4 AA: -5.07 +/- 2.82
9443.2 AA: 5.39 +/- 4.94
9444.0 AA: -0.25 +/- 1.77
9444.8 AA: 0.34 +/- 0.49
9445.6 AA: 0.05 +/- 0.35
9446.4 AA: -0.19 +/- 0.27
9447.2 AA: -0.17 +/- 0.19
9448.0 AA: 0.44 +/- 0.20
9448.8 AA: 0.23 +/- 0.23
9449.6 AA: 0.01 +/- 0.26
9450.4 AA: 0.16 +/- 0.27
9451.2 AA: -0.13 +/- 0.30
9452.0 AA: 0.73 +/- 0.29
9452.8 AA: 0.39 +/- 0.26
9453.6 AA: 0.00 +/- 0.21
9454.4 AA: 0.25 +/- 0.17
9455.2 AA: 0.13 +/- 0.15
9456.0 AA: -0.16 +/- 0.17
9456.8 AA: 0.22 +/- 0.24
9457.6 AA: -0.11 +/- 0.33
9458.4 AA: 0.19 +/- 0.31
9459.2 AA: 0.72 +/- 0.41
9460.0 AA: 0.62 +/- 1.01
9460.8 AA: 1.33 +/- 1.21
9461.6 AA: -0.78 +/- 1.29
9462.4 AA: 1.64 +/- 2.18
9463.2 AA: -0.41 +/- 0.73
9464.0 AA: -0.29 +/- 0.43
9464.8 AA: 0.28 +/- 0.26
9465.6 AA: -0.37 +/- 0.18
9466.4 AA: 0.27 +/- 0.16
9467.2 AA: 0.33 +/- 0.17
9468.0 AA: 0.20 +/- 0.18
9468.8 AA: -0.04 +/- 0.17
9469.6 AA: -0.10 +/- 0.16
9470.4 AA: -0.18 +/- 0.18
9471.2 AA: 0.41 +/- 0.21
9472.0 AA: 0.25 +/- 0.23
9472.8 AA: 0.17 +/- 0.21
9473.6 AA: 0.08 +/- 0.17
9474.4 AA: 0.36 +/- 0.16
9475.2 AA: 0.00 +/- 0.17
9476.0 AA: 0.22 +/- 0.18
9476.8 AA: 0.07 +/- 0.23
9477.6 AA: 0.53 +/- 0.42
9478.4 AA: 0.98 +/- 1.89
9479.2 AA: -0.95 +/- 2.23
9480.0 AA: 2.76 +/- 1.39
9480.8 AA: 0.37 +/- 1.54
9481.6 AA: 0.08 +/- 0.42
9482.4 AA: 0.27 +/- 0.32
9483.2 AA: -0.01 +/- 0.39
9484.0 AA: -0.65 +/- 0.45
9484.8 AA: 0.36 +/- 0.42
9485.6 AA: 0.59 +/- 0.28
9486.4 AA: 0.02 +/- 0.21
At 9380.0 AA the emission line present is H-beta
